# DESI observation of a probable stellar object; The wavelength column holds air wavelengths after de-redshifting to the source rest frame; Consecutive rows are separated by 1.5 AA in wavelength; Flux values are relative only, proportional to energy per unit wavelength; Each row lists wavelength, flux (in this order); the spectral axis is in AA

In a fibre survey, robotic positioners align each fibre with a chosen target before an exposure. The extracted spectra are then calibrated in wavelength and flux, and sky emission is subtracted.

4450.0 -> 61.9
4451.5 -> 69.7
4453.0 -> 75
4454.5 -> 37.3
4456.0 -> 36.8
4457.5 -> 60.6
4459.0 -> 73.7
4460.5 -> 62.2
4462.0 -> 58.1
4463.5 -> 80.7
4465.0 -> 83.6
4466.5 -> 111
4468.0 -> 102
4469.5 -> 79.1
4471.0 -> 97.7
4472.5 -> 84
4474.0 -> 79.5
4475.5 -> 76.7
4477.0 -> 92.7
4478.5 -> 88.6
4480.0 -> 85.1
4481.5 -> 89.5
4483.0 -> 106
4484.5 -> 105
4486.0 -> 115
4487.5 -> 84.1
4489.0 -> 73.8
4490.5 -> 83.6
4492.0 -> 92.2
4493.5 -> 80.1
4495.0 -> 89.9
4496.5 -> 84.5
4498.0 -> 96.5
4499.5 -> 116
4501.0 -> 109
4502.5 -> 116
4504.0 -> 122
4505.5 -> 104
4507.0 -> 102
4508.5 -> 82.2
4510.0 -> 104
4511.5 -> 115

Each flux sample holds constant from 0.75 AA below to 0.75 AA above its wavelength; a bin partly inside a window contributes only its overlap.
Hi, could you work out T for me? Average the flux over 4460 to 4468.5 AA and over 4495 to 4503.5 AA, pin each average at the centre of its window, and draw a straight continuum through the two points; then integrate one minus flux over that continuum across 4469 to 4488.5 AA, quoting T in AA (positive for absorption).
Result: 0.1 AA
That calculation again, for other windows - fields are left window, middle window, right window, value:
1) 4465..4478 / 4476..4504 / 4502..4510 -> 0.7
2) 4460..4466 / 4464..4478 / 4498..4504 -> -1.4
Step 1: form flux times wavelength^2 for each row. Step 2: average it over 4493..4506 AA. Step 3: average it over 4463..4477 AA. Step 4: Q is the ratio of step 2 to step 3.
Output 1.17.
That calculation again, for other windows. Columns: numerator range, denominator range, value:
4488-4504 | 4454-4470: 1.35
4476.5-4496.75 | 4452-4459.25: 1.65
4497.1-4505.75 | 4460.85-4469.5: 1.32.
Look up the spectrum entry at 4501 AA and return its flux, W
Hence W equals 109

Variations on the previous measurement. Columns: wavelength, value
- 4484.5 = 105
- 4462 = 58.1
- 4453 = 75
